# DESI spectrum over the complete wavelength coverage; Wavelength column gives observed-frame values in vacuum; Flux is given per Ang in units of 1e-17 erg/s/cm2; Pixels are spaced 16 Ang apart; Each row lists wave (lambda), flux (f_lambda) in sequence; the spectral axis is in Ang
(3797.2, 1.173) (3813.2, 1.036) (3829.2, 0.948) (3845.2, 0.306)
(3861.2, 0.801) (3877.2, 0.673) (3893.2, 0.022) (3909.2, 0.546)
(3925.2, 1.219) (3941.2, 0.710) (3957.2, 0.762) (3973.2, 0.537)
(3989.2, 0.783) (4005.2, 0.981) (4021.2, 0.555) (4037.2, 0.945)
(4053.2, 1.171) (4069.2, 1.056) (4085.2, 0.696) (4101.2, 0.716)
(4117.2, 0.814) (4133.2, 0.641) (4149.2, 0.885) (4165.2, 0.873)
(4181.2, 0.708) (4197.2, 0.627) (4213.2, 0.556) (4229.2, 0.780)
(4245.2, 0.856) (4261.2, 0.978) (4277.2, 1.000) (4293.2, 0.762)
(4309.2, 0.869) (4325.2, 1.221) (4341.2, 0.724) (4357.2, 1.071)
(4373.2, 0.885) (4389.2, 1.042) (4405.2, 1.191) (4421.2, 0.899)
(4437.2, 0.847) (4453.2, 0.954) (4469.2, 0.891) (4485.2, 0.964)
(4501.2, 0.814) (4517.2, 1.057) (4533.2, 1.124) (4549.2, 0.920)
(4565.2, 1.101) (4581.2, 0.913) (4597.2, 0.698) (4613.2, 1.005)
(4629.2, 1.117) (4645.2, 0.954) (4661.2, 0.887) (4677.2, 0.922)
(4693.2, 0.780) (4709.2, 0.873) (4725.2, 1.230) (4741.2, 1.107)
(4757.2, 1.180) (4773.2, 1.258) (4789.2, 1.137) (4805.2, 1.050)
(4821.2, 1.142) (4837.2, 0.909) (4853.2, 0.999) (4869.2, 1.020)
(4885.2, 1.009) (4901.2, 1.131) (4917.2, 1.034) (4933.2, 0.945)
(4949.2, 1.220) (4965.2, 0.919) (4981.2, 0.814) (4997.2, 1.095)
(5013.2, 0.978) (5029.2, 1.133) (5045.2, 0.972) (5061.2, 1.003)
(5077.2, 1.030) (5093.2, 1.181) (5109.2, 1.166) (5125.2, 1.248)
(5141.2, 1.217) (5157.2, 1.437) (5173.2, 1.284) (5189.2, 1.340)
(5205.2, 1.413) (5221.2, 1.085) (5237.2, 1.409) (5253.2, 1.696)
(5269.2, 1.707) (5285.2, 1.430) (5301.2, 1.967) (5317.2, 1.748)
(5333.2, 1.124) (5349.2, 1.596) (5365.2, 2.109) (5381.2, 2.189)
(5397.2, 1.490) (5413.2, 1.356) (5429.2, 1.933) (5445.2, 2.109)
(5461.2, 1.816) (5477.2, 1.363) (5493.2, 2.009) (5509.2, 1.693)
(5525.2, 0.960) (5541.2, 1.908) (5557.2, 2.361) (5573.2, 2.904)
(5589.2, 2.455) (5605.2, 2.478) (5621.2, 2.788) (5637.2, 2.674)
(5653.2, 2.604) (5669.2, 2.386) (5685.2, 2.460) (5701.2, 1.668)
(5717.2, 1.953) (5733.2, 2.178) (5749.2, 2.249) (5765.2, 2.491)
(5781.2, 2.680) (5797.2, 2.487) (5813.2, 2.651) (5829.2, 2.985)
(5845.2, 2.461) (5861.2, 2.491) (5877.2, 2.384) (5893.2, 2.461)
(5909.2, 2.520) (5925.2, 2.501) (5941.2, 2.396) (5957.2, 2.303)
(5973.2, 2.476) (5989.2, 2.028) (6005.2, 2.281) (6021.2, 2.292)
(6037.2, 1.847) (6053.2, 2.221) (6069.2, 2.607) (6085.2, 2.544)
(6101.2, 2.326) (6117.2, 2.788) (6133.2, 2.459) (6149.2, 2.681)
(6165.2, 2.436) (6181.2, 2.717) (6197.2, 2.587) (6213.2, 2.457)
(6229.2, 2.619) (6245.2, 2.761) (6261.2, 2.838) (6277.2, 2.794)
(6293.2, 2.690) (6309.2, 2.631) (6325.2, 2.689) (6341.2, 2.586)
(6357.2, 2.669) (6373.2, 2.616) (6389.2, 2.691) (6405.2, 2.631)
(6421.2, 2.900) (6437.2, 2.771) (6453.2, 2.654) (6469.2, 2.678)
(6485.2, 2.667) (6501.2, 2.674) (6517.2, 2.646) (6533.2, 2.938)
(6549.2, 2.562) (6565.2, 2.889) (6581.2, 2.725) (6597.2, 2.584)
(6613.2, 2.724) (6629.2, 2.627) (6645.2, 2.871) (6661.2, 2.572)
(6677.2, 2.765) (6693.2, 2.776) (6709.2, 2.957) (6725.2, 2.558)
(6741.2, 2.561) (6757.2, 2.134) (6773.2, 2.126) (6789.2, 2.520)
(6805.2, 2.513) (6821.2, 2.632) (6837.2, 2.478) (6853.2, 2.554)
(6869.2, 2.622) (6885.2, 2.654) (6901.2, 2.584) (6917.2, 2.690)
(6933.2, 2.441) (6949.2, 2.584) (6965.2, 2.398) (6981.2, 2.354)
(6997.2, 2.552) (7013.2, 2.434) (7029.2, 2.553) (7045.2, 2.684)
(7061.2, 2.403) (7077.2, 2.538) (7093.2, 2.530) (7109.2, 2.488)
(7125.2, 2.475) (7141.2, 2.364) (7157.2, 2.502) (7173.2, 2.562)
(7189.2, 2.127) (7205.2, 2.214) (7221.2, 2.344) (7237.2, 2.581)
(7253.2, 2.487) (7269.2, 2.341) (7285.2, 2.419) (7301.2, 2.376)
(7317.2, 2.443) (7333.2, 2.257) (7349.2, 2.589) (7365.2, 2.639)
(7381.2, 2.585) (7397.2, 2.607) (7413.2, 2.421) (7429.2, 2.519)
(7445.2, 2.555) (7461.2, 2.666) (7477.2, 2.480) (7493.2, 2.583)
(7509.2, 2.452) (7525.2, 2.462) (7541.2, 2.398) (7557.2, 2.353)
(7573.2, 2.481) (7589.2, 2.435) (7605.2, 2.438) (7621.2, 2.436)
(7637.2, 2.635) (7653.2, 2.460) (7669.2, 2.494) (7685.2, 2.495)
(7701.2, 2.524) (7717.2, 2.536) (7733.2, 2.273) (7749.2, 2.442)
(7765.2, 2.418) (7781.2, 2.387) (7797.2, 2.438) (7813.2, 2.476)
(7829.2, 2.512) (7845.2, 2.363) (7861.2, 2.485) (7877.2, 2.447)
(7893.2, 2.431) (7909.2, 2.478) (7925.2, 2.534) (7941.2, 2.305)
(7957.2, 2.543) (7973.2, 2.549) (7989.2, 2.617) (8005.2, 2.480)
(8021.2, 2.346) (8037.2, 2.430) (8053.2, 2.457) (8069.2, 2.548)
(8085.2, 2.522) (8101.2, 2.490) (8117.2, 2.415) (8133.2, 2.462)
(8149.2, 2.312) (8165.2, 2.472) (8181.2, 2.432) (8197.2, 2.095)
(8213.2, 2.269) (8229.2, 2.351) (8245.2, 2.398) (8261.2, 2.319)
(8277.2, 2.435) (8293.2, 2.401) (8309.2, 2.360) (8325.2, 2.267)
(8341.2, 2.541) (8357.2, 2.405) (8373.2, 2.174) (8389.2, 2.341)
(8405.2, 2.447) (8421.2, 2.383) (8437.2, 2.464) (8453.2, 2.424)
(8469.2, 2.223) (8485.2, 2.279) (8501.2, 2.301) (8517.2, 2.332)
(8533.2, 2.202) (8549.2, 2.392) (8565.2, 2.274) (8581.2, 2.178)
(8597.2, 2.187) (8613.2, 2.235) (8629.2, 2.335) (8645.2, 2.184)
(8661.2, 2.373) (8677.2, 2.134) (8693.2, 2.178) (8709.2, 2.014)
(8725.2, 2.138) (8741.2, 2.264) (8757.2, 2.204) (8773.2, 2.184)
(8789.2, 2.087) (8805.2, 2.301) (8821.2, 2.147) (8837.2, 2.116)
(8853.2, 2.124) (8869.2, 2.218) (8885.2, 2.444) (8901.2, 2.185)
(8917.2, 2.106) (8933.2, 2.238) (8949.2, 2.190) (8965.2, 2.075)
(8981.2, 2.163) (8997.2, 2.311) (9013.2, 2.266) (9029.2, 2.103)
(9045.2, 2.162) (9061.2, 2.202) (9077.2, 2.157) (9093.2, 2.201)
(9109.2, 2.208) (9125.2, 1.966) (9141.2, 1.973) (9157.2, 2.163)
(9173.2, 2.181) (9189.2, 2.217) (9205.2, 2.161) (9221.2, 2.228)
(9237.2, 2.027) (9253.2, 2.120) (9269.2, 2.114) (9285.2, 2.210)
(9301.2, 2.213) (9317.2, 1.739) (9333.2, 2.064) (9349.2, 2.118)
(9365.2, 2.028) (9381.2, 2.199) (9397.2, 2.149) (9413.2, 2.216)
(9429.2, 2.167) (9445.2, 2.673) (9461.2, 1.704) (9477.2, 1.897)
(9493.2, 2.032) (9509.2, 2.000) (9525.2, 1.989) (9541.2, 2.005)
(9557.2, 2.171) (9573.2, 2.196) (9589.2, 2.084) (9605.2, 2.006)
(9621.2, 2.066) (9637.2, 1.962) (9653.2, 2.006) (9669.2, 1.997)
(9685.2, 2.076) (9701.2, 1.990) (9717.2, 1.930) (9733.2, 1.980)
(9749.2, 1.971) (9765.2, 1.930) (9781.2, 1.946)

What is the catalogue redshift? 0.391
